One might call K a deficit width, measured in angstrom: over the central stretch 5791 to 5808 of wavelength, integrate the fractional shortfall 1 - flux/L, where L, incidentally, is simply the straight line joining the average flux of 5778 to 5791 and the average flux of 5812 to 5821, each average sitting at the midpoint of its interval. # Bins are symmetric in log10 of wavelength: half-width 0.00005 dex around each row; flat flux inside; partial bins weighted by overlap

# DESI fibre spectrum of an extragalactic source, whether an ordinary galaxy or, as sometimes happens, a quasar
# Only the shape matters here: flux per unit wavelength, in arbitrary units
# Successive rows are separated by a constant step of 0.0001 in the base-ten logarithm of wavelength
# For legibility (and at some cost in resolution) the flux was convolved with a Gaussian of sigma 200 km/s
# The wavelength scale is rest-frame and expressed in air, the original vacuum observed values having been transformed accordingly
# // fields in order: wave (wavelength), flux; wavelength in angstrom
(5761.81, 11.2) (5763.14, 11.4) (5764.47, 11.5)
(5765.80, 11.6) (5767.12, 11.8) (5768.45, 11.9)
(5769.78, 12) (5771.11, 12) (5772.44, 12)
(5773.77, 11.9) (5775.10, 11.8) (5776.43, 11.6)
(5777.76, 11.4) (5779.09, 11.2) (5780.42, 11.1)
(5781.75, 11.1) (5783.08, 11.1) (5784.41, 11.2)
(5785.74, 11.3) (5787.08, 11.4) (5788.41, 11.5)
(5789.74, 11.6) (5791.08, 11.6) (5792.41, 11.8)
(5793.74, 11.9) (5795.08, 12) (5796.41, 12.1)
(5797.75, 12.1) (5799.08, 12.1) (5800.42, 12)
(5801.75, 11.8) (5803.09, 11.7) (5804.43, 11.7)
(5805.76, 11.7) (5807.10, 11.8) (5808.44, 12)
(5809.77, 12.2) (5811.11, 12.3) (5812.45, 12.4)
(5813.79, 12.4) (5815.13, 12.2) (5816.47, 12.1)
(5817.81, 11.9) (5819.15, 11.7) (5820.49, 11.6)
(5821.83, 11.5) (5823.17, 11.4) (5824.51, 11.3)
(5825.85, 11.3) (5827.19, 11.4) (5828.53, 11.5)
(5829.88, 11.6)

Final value -0.3 angstrom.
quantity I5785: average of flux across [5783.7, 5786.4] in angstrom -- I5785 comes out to 11.3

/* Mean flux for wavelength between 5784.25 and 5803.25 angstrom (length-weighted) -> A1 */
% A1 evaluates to 11.8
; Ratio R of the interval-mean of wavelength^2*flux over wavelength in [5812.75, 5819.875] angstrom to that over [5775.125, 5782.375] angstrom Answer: 1.1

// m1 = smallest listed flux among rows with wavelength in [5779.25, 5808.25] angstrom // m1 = 11.1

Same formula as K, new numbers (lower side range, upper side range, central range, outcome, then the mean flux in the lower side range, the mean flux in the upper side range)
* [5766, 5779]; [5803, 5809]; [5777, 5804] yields 0.4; 11.8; 11.8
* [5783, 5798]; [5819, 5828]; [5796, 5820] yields -1.0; 11.6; 11.5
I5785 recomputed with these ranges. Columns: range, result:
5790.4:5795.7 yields 11.8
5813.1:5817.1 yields 12.2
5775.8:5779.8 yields 11.4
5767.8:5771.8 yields 12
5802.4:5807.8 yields 11.7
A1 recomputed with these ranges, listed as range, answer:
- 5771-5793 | 11.5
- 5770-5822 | 11.8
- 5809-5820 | 12.1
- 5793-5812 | 12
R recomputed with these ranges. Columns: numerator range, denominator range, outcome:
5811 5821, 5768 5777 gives 1.03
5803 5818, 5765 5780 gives 1.04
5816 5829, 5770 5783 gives 1.02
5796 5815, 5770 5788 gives 1.06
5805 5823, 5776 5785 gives 1.08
